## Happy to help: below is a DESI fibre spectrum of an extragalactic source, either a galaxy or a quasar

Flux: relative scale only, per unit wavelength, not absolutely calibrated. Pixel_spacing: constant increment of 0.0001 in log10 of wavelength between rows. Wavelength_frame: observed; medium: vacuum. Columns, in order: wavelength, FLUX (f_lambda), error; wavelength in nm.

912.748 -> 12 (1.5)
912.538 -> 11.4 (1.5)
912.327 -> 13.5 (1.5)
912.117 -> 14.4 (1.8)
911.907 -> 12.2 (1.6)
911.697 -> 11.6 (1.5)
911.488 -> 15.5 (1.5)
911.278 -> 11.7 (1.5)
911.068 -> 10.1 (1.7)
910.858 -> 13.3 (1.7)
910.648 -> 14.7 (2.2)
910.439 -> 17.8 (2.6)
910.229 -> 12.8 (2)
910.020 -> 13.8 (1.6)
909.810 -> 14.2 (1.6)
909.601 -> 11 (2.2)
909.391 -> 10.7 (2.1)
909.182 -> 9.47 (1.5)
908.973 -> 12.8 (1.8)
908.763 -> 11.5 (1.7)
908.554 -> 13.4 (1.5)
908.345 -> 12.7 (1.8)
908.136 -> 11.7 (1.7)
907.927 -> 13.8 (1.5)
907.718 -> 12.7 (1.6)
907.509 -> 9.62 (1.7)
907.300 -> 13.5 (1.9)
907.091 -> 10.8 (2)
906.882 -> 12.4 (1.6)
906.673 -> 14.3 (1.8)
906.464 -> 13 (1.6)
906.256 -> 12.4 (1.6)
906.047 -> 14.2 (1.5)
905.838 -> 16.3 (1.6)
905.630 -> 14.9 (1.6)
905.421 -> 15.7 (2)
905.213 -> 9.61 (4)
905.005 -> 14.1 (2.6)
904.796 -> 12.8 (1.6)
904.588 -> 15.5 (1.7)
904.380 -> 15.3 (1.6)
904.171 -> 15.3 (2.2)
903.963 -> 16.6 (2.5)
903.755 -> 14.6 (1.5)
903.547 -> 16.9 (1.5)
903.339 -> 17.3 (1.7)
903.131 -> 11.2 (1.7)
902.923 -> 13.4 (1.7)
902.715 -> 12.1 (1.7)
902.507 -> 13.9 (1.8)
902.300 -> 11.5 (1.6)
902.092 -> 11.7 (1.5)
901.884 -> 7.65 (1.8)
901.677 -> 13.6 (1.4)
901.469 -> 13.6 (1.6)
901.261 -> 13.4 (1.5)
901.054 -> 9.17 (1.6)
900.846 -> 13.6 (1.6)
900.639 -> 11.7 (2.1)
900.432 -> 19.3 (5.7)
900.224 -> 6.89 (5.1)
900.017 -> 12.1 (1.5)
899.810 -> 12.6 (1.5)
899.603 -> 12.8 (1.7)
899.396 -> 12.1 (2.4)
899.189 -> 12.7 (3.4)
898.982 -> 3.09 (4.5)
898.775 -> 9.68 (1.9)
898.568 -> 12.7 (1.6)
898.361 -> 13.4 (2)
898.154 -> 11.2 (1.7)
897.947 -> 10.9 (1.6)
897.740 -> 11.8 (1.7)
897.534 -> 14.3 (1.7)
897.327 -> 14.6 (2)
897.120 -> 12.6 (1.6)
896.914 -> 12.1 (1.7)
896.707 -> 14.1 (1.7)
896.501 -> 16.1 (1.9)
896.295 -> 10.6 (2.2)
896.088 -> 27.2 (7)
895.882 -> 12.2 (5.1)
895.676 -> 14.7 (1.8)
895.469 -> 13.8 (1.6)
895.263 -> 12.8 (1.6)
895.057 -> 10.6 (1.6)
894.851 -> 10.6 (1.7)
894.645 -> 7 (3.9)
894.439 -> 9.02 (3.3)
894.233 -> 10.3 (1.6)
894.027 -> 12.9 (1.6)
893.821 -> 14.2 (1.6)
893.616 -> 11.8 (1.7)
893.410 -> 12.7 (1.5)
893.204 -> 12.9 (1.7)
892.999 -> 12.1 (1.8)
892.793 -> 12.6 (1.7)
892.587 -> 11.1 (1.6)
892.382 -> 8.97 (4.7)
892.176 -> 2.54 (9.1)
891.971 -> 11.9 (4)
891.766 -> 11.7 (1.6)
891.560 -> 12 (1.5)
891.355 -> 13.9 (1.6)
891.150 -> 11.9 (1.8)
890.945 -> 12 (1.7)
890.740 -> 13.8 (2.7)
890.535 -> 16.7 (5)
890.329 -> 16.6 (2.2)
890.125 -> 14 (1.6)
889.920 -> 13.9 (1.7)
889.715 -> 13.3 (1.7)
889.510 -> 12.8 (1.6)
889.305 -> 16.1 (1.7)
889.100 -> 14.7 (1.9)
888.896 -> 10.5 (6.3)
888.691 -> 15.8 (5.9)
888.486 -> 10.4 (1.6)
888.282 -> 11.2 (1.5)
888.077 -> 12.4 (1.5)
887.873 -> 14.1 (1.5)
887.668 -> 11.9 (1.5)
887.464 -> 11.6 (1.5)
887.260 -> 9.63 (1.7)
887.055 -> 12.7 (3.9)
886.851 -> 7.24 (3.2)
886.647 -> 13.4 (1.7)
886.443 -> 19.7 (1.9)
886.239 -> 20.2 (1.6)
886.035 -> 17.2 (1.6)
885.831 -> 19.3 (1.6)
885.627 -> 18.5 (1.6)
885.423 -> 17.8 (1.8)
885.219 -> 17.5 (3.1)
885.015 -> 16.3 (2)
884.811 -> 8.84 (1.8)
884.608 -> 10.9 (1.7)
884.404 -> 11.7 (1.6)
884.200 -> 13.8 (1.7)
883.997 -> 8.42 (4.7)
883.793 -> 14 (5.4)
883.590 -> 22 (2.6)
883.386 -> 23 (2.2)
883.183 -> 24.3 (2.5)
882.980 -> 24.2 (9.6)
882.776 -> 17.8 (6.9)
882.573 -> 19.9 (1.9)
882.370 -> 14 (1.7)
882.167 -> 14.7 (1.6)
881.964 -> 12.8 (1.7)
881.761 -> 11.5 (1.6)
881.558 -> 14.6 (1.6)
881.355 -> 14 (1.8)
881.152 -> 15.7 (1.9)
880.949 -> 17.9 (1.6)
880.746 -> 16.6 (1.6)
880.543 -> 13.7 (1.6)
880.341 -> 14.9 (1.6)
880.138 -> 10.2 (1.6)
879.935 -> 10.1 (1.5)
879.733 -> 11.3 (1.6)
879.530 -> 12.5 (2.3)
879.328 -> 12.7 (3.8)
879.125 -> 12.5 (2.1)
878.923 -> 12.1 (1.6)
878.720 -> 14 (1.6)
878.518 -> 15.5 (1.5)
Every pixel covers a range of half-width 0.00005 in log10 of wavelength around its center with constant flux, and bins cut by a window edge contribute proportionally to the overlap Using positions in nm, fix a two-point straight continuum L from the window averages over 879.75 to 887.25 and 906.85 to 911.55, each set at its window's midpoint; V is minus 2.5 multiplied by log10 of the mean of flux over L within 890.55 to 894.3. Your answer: 0.22 mag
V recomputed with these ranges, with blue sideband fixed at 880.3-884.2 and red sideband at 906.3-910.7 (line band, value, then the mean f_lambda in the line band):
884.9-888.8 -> 0.09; 14.5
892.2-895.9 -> 0.27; 11.5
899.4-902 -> 0.13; 12.2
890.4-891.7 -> 0.14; 13.4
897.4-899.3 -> 0.26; 11.1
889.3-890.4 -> 0.08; 14.2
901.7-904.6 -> -0.02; 13.7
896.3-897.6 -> 0.05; 13.7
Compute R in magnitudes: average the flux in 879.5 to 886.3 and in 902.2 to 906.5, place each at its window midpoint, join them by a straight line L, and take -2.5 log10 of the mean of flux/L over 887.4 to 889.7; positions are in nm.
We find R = 0.18 mag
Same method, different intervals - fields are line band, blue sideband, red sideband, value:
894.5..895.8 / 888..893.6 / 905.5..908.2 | 0.11 mag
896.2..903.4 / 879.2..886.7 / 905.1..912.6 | 0.13 mag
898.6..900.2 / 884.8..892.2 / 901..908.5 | 0.26 mag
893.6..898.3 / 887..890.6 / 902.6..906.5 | 0.07 mag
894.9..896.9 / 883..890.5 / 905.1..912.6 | -0.04 mag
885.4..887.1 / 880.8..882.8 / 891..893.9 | -0.19 mag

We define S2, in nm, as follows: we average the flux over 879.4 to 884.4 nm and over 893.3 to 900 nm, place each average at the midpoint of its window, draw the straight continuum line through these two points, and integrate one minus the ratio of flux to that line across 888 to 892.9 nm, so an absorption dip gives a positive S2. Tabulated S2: 0.41 nm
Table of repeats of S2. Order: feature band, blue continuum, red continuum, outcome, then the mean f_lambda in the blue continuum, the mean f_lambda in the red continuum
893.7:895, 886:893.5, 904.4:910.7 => 0.22 nm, 12.8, 13.1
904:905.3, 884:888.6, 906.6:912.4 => -0.10 nm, 13.8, 12.7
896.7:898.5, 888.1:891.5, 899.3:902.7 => -0.01 nm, 13.6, 12.2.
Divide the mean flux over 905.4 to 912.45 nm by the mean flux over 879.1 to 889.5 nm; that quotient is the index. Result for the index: 0.9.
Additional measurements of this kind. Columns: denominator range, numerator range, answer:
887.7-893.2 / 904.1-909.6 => 1.03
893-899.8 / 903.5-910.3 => 1.07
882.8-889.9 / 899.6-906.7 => 0.90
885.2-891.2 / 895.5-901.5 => 0.90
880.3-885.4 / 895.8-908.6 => 0.83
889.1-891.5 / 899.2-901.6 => 0.89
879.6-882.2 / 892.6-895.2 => 0.84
